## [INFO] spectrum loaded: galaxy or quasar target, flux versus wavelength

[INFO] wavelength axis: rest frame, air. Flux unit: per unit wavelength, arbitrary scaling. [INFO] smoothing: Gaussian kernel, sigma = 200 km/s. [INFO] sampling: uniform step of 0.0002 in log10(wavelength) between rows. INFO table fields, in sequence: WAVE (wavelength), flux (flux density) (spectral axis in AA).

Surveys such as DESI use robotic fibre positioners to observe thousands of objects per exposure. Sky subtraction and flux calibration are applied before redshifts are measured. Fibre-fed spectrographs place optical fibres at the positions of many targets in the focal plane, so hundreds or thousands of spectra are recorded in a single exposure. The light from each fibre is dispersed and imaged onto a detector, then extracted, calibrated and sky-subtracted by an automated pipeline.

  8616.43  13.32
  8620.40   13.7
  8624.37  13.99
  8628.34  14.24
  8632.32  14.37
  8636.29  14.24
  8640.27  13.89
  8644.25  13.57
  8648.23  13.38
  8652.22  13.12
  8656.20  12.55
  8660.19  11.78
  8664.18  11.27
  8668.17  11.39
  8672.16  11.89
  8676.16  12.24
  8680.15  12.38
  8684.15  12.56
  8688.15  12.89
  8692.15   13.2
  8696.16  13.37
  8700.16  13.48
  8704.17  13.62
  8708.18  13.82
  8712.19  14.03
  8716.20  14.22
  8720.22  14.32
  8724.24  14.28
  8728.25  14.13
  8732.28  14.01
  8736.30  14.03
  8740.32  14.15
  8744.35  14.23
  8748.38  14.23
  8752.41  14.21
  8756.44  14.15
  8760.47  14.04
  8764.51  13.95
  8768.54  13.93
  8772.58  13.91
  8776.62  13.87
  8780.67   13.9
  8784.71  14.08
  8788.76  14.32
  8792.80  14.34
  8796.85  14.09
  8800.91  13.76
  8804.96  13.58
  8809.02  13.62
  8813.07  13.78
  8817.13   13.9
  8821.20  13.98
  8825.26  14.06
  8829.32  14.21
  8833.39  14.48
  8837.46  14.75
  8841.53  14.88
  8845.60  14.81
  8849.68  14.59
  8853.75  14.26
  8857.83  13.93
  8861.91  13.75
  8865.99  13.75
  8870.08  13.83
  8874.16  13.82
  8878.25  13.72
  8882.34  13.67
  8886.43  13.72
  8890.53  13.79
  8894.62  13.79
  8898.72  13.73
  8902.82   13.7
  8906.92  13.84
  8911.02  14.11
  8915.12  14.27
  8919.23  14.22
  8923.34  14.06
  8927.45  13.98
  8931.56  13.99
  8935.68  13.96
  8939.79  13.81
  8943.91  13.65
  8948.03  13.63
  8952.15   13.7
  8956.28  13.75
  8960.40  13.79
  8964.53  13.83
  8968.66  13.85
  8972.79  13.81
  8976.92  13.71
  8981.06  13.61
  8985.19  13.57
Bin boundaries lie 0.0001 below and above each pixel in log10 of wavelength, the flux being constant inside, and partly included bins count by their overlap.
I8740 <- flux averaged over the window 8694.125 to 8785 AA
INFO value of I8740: 14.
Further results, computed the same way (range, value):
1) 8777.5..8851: 14.2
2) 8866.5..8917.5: 13.8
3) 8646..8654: 13.3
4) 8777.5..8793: 14.1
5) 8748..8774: 14.1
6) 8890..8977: 13.9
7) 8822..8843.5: 14.4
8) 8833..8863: 14.5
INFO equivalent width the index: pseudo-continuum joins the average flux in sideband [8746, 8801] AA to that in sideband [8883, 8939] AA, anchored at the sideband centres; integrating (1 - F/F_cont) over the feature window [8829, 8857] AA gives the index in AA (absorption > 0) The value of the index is -1.1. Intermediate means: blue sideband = 14.1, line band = 14.6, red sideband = 13.9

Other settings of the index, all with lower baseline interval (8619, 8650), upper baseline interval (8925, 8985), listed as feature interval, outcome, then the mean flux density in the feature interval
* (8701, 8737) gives -0.4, 14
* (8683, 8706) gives 1.2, 13.2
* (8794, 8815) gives 0.1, 13.8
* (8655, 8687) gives 4.4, 12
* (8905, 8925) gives -0.4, 14.1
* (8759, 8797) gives -0.5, 14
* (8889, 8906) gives 0.1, 13.8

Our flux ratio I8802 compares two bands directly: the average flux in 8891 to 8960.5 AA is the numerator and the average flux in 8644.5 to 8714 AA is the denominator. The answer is 1.09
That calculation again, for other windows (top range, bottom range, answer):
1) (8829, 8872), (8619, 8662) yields 1.06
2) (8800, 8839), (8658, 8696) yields 1.15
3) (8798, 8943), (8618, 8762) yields 1.04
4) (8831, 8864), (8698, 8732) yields 1.03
